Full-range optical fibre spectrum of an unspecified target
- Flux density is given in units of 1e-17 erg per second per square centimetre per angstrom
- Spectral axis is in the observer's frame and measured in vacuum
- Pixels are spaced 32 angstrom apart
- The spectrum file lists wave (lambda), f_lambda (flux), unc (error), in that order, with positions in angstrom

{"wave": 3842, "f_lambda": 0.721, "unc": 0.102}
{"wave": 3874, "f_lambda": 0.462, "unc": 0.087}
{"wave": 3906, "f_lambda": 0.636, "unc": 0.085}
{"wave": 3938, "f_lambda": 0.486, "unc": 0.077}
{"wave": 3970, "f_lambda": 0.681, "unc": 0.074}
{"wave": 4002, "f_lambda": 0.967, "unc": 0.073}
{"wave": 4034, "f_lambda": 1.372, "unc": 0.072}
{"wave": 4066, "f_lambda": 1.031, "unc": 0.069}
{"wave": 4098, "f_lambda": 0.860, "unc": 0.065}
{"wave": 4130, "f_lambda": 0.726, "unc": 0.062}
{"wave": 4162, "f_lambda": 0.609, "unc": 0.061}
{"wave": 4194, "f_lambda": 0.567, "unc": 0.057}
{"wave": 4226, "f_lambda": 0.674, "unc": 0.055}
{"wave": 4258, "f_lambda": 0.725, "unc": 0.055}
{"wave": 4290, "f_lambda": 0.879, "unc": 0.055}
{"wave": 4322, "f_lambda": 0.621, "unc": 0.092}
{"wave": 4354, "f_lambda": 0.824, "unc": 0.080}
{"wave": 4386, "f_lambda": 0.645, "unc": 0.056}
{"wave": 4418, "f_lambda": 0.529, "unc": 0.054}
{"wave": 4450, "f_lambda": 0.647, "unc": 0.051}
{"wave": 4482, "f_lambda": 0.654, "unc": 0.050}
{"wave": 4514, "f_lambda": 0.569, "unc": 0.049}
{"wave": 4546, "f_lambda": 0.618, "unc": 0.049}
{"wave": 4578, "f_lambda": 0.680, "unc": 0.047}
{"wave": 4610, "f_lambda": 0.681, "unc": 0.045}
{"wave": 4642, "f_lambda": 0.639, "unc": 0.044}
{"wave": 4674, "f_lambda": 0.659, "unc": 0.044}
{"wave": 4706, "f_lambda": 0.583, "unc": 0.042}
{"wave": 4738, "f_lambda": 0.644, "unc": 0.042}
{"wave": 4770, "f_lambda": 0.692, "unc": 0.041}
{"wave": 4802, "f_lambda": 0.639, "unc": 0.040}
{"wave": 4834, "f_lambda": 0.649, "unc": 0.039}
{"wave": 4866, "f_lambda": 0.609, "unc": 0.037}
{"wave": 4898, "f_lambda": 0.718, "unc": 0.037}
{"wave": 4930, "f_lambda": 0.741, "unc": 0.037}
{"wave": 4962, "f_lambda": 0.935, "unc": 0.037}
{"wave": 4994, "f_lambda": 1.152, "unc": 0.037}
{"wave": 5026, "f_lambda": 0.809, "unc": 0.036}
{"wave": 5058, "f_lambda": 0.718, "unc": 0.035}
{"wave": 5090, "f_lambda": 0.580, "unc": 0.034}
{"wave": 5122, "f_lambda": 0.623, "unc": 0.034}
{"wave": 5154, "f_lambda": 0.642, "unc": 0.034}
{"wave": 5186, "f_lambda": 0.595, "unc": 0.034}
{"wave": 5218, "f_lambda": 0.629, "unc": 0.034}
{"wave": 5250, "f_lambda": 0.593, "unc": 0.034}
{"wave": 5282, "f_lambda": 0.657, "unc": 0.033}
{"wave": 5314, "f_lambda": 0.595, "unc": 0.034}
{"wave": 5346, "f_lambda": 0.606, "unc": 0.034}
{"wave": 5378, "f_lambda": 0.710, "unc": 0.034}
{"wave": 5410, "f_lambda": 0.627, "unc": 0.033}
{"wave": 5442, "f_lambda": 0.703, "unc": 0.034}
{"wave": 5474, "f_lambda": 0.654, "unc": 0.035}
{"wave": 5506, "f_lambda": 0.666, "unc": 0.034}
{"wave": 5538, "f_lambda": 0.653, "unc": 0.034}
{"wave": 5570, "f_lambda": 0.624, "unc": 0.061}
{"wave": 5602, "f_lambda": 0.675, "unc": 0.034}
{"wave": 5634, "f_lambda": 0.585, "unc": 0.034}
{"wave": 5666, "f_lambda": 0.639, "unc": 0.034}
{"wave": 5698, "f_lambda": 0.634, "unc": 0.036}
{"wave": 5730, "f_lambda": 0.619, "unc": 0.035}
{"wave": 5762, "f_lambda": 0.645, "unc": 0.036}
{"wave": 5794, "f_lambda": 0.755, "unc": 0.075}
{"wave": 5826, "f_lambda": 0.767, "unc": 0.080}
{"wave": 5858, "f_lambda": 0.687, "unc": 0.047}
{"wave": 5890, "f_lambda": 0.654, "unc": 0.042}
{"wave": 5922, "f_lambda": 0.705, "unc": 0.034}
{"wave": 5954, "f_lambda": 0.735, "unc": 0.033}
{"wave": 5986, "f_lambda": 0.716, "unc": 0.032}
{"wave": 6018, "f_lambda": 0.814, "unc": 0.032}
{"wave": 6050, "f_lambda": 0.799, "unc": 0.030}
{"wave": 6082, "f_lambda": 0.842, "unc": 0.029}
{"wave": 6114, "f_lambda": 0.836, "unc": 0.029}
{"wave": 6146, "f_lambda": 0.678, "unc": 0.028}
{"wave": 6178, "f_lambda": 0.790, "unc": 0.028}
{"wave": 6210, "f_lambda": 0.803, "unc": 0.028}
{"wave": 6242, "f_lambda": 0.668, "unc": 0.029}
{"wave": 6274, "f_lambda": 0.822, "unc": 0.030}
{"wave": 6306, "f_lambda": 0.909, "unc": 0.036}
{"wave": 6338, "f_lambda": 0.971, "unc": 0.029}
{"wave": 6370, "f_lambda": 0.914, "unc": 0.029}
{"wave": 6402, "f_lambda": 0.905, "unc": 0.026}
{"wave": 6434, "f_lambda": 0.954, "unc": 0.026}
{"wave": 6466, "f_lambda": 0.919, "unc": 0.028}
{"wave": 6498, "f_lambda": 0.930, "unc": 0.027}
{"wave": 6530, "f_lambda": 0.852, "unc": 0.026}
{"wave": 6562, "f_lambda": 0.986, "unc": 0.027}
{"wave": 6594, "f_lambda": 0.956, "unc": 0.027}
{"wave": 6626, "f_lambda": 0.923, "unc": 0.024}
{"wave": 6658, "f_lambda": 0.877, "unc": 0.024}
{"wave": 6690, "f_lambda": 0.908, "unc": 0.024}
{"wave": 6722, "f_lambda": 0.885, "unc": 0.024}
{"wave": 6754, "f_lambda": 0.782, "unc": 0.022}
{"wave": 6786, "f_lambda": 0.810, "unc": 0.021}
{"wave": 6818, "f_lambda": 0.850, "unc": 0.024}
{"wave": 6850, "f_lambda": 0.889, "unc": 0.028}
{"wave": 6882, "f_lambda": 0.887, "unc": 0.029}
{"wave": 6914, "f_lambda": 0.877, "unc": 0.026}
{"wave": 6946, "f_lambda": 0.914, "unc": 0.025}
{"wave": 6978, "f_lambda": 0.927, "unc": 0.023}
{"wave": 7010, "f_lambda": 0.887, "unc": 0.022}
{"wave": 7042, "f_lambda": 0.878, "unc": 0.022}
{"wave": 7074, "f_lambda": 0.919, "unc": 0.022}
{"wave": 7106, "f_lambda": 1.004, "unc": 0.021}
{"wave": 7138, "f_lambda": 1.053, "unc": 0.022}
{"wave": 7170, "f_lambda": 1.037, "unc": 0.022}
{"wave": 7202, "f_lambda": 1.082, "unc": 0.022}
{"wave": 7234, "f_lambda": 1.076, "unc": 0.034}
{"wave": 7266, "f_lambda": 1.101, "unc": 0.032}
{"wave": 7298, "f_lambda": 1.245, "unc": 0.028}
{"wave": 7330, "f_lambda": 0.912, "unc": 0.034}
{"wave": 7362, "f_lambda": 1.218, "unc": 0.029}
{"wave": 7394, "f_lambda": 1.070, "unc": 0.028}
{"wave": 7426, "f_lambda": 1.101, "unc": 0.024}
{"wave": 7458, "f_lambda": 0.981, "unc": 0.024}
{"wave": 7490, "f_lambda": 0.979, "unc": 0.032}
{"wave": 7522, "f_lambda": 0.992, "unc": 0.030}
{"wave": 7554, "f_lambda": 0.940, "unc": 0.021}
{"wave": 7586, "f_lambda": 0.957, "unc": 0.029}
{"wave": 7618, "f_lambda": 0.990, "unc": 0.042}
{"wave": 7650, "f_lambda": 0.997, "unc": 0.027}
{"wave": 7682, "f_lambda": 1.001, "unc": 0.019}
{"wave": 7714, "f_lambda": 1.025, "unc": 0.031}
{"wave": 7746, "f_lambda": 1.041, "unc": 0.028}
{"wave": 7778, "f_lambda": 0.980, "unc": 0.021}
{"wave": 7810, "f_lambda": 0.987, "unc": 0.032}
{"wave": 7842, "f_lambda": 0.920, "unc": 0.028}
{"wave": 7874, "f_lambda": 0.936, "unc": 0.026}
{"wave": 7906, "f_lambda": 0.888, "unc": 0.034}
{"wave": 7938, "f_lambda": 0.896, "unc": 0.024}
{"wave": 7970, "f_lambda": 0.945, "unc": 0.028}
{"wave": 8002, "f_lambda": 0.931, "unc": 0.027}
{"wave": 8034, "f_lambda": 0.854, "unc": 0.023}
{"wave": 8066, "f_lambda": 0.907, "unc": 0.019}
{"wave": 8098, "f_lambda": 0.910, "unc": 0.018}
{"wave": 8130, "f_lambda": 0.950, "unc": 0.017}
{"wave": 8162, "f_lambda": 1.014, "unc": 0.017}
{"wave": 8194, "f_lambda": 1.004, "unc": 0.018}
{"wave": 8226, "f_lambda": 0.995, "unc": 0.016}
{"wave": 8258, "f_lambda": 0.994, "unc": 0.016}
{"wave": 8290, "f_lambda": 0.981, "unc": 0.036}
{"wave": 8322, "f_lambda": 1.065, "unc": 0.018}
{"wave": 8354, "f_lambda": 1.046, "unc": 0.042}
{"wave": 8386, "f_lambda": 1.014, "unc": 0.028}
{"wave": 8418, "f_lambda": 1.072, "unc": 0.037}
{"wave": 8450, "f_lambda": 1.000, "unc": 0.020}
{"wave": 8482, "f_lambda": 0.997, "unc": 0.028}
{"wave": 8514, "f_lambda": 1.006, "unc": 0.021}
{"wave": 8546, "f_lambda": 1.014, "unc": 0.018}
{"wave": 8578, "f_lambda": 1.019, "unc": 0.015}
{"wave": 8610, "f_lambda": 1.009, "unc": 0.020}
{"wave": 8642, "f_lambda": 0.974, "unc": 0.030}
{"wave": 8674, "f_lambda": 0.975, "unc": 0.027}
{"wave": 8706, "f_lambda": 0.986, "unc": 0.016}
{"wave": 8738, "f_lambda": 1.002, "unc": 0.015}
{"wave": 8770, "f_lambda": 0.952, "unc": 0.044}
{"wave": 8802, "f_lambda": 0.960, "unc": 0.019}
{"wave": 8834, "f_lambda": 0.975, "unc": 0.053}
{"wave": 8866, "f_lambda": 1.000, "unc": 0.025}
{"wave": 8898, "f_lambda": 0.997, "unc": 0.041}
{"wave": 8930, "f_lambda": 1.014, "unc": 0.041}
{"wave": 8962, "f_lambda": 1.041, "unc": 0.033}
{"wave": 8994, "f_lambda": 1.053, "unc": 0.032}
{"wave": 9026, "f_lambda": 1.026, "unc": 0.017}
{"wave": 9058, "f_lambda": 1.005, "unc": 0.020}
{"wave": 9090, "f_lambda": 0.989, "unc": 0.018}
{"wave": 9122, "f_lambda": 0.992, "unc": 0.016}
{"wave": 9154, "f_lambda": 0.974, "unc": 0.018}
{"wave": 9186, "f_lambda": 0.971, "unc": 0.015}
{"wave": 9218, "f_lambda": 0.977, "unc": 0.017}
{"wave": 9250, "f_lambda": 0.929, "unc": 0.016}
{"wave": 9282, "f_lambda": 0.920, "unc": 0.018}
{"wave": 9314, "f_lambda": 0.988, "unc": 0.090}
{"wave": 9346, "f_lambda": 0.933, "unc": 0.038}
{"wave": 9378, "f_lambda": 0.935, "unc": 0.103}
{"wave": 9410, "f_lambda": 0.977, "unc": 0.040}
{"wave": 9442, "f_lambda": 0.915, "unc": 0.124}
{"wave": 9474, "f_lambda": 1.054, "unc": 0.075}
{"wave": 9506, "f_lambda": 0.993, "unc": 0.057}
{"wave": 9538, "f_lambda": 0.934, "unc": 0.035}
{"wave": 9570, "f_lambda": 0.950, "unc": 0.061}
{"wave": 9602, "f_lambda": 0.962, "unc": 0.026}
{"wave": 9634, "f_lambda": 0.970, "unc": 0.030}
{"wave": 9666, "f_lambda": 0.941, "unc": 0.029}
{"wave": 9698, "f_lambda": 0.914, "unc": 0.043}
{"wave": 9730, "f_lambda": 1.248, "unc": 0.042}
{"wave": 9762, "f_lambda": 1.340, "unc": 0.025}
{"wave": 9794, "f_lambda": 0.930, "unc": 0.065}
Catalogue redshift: 0.103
